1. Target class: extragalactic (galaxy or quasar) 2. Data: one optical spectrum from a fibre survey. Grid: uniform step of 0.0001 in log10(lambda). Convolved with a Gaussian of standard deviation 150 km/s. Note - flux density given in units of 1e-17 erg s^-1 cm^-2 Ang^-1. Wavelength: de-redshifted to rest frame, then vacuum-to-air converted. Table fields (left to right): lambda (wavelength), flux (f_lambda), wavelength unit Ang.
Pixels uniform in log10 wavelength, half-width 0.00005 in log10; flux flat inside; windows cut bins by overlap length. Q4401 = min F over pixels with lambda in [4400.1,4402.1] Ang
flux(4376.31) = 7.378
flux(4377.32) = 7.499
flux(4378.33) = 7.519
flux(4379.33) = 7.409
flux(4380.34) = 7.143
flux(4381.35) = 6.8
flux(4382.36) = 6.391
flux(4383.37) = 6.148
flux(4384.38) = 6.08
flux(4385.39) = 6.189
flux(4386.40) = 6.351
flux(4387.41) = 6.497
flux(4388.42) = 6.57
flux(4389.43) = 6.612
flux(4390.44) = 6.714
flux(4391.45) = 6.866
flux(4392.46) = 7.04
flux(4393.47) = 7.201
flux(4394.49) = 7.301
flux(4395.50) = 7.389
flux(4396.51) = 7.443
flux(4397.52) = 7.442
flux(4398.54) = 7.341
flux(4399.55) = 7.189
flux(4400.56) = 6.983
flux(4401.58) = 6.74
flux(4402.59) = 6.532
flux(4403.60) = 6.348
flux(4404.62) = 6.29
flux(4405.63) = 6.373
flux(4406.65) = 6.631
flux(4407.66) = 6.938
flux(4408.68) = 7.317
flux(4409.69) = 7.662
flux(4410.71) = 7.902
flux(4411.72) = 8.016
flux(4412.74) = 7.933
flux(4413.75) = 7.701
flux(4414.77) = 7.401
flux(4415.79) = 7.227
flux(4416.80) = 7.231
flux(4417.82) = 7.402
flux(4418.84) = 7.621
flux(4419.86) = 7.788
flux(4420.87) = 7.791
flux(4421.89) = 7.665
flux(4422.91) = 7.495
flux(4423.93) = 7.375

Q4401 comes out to 6.74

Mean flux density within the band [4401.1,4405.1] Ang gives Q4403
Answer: 6.48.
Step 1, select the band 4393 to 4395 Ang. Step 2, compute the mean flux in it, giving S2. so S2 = 7.23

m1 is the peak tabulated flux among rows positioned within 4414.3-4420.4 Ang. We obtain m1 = 7.788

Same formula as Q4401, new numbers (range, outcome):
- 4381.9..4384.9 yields 6.08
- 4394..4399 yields 7.301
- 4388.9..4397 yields 6.612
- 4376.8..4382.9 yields 6.391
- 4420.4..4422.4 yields 7.665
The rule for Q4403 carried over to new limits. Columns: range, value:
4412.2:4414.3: 7.81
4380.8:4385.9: 6.32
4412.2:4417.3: 7.5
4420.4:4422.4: 7.72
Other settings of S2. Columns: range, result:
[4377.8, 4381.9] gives 7.21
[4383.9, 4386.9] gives 6.21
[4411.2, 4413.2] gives 7.98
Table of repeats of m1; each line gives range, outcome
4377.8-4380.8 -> 7.519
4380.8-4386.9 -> 6.8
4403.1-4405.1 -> 6.348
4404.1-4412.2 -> 8.016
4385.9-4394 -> 7.201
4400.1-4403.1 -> 6.983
